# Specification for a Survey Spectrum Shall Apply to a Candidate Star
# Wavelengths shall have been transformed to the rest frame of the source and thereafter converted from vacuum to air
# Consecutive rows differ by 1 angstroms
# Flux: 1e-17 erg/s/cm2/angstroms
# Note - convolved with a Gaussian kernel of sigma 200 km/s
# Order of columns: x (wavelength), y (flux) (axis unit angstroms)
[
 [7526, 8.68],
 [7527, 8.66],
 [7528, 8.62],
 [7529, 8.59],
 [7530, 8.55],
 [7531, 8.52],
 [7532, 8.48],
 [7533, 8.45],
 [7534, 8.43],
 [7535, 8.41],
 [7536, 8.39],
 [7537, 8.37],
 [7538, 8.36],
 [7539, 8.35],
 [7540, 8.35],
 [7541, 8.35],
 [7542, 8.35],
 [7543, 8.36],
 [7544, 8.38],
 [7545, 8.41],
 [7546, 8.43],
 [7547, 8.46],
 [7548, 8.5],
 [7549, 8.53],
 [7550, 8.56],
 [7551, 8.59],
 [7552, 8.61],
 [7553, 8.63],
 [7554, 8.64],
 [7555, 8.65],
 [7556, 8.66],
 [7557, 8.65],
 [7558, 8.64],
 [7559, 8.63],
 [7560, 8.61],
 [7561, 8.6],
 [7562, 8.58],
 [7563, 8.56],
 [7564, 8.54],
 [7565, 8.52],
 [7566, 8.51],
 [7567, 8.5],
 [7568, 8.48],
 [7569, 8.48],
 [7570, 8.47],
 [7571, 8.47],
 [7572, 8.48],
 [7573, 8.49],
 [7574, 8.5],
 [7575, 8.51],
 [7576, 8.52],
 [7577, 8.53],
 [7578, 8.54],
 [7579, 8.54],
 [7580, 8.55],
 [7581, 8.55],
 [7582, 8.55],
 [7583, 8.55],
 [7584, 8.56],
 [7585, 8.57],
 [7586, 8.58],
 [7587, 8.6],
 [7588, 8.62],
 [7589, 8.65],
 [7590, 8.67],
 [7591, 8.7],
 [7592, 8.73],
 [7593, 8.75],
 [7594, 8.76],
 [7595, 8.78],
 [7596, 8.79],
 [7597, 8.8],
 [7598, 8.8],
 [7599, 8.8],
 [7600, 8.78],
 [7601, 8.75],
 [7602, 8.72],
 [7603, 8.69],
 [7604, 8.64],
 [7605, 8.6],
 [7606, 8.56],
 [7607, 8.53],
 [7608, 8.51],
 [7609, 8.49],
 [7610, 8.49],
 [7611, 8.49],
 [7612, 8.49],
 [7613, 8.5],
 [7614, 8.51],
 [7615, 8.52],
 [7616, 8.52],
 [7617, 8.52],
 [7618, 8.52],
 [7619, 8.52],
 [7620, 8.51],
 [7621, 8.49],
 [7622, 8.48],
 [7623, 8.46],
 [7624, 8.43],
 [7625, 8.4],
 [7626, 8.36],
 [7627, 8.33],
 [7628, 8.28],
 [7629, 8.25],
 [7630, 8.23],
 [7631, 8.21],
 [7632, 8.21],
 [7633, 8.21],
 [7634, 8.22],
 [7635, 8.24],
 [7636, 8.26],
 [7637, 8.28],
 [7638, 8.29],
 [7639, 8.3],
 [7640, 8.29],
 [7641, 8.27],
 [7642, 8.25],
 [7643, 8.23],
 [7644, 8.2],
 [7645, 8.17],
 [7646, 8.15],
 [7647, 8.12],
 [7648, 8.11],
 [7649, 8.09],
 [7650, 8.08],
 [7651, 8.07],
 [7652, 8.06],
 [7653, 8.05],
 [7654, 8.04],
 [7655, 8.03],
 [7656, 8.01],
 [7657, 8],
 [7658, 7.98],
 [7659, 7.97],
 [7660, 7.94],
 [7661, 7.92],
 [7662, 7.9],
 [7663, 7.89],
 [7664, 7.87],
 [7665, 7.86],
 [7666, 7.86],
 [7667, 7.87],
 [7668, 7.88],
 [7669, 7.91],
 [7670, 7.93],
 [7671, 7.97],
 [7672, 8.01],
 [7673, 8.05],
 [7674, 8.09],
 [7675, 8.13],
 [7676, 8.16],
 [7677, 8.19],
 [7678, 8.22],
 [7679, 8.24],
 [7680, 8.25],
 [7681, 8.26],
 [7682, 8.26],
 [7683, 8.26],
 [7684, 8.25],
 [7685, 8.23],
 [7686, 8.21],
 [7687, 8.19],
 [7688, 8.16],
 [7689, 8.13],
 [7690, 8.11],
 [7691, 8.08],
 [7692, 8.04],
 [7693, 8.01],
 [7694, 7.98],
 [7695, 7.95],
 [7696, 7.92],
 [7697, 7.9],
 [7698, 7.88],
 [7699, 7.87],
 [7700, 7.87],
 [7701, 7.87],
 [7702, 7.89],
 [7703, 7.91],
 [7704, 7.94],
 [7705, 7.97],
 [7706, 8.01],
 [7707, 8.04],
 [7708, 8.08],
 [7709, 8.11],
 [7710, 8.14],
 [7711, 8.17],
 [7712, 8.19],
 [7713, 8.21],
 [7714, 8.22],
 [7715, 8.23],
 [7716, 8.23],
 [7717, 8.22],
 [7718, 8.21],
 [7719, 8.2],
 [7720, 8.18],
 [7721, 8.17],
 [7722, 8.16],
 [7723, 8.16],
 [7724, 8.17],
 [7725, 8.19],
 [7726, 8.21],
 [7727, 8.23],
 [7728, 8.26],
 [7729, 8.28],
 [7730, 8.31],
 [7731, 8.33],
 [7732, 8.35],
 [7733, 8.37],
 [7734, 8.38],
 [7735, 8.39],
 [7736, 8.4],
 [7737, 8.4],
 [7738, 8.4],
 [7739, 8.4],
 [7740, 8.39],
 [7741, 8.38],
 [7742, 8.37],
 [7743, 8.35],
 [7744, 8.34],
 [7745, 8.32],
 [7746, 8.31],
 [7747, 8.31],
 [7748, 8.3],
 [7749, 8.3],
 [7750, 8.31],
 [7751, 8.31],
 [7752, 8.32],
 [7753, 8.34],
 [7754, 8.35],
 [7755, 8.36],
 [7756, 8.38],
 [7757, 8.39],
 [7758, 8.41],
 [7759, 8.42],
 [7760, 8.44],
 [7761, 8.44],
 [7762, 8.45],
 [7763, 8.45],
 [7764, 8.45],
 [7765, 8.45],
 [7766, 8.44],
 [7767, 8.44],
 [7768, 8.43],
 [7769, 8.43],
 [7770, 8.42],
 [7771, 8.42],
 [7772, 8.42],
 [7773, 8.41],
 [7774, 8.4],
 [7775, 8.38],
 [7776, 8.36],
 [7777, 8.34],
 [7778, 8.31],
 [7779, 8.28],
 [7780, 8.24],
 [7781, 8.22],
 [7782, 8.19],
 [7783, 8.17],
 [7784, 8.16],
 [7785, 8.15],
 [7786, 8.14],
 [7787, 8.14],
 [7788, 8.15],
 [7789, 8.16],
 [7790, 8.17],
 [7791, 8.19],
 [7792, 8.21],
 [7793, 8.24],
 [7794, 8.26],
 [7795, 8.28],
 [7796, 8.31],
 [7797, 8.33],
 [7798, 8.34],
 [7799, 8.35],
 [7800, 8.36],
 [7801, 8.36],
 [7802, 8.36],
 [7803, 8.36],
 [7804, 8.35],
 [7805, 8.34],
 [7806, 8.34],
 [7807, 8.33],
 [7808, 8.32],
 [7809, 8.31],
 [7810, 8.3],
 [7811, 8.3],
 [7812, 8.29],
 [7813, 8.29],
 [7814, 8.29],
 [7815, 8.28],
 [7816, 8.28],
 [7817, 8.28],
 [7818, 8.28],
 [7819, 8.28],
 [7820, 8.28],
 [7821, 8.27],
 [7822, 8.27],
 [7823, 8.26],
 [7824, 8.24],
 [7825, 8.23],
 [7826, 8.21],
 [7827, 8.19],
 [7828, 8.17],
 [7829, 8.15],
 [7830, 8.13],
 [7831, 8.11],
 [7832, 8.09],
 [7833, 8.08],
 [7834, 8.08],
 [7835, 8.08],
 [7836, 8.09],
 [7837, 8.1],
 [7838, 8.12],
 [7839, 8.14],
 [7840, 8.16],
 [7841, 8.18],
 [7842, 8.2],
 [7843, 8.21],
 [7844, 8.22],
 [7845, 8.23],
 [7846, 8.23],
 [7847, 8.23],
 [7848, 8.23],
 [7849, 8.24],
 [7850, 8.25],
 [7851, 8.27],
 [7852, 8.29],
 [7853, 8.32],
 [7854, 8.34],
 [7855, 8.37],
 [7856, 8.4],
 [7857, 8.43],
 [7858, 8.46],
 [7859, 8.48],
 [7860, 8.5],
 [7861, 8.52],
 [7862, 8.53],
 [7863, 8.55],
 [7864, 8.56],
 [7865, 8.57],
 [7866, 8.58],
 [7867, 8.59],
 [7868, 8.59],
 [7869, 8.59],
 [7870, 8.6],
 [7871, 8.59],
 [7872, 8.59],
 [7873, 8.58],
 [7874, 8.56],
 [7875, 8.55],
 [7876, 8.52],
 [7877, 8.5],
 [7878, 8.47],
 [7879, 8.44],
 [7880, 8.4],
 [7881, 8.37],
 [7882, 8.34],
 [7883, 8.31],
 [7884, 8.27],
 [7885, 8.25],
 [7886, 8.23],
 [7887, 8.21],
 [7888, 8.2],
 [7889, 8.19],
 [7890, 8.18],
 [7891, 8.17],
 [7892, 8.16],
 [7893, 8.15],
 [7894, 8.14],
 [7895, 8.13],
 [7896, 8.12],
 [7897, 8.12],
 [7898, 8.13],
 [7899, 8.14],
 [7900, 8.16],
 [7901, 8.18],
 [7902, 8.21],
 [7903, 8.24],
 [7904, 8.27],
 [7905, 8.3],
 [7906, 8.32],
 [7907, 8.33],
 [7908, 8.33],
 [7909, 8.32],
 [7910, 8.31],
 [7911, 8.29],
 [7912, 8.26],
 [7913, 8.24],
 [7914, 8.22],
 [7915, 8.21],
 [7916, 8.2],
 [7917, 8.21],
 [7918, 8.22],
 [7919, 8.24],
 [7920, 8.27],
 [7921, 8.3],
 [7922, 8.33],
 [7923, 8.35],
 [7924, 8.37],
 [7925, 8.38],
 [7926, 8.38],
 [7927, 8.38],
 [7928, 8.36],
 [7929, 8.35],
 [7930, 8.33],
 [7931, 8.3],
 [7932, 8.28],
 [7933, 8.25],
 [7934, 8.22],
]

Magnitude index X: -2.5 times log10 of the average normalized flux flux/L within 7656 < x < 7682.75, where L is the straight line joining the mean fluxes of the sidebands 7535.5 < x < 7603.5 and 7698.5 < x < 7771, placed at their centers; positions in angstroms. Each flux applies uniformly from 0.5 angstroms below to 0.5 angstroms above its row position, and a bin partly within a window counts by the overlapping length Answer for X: 0.048 mag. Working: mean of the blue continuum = 8.57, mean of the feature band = 8.03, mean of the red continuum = 8.27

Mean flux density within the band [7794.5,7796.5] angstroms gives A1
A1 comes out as 8.29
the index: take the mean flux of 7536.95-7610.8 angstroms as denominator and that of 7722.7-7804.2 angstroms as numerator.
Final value 1.0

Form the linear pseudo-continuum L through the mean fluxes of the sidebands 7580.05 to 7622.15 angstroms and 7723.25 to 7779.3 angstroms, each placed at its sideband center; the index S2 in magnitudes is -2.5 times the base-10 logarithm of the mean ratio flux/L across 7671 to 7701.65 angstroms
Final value 0.05 mag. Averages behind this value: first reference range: 8.61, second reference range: 8.36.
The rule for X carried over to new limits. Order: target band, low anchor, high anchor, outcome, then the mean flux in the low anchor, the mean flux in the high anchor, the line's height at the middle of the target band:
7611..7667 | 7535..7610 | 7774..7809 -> 0.03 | 8.56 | 8.27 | 8.48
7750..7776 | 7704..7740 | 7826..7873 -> -0.02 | 8.23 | 8.32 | 8.26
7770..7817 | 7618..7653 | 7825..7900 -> 0.00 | 8.27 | 8.3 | 8.29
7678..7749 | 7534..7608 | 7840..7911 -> 0.04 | 8.56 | 8.34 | 8.46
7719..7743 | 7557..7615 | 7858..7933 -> 0.02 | 8.59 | 8.34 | 8.47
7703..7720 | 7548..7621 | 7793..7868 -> 0.04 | 8.59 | 8.29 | 8.44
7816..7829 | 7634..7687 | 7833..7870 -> 0.01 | 8.1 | 8.33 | 8.3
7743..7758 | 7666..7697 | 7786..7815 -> -0.02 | 8.09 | 8.28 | 8.2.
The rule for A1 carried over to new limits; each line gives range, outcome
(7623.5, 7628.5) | 8.36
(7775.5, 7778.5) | 8.34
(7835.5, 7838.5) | 8.1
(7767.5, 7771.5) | 8.43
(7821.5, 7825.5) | 8.25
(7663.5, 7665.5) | 7.87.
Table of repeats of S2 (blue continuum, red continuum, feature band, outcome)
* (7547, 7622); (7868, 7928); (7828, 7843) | 0.03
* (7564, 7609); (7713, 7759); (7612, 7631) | 0.01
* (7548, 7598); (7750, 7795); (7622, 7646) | 0.03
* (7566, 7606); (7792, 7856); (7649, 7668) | 0.07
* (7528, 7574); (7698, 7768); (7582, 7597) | -0.03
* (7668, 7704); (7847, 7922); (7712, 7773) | -0.03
